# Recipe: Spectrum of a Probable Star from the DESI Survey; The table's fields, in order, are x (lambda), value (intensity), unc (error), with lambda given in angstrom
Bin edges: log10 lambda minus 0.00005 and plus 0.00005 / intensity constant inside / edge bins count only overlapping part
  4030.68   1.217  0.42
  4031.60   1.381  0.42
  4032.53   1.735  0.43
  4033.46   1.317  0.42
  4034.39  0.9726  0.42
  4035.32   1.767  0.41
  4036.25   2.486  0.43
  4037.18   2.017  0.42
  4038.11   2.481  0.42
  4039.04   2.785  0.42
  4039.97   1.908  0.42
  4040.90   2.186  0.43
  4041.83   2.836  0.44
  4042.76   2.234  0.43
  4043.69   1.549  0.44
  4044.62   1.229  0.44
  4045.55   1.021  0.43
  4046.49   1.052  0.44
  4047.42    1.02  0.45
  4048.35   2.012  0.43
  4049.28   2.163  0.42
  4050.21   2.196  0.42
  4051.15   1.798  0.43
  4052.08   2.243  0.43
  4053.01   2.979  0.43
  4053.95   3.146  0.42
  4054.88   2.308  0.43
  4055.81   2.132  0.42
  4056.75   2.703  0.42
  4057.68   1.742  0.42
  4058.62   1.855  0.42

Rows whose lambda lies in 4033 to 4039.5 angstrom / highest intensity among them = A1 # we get 2.785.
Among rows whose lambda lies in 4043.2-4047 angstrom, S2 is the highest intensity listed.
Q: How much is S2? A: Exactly 1.549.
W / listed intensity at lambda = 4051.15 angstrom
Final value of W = 1.798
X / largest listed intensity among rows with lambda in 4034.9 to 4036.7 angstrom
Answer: 2.486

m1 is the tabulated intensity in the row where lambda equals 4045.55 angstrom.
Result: 1.021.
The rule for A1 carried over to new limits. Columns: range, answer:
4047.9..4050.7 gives 2.196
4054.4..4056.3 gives 2.308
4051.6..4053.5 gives 2.979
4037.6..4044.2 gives 2.836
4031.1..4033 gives 1.735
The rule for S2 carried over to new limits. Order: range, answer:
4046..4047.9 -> 1.052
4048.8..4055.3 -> 3.146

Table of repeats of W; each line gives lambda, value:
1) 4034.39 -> 0.9726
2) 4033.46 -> 1.317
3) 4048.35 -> 2.012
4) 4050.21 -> 2.196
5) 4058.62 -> 1.855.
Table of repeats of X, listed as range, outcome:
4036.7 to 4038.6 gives 2.481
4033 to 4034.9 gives 1.317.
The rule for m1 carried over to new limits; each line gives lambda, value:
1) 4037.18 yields 2.017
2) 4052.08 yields 2.243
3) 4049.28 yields 2.163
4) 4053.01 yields 2.979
